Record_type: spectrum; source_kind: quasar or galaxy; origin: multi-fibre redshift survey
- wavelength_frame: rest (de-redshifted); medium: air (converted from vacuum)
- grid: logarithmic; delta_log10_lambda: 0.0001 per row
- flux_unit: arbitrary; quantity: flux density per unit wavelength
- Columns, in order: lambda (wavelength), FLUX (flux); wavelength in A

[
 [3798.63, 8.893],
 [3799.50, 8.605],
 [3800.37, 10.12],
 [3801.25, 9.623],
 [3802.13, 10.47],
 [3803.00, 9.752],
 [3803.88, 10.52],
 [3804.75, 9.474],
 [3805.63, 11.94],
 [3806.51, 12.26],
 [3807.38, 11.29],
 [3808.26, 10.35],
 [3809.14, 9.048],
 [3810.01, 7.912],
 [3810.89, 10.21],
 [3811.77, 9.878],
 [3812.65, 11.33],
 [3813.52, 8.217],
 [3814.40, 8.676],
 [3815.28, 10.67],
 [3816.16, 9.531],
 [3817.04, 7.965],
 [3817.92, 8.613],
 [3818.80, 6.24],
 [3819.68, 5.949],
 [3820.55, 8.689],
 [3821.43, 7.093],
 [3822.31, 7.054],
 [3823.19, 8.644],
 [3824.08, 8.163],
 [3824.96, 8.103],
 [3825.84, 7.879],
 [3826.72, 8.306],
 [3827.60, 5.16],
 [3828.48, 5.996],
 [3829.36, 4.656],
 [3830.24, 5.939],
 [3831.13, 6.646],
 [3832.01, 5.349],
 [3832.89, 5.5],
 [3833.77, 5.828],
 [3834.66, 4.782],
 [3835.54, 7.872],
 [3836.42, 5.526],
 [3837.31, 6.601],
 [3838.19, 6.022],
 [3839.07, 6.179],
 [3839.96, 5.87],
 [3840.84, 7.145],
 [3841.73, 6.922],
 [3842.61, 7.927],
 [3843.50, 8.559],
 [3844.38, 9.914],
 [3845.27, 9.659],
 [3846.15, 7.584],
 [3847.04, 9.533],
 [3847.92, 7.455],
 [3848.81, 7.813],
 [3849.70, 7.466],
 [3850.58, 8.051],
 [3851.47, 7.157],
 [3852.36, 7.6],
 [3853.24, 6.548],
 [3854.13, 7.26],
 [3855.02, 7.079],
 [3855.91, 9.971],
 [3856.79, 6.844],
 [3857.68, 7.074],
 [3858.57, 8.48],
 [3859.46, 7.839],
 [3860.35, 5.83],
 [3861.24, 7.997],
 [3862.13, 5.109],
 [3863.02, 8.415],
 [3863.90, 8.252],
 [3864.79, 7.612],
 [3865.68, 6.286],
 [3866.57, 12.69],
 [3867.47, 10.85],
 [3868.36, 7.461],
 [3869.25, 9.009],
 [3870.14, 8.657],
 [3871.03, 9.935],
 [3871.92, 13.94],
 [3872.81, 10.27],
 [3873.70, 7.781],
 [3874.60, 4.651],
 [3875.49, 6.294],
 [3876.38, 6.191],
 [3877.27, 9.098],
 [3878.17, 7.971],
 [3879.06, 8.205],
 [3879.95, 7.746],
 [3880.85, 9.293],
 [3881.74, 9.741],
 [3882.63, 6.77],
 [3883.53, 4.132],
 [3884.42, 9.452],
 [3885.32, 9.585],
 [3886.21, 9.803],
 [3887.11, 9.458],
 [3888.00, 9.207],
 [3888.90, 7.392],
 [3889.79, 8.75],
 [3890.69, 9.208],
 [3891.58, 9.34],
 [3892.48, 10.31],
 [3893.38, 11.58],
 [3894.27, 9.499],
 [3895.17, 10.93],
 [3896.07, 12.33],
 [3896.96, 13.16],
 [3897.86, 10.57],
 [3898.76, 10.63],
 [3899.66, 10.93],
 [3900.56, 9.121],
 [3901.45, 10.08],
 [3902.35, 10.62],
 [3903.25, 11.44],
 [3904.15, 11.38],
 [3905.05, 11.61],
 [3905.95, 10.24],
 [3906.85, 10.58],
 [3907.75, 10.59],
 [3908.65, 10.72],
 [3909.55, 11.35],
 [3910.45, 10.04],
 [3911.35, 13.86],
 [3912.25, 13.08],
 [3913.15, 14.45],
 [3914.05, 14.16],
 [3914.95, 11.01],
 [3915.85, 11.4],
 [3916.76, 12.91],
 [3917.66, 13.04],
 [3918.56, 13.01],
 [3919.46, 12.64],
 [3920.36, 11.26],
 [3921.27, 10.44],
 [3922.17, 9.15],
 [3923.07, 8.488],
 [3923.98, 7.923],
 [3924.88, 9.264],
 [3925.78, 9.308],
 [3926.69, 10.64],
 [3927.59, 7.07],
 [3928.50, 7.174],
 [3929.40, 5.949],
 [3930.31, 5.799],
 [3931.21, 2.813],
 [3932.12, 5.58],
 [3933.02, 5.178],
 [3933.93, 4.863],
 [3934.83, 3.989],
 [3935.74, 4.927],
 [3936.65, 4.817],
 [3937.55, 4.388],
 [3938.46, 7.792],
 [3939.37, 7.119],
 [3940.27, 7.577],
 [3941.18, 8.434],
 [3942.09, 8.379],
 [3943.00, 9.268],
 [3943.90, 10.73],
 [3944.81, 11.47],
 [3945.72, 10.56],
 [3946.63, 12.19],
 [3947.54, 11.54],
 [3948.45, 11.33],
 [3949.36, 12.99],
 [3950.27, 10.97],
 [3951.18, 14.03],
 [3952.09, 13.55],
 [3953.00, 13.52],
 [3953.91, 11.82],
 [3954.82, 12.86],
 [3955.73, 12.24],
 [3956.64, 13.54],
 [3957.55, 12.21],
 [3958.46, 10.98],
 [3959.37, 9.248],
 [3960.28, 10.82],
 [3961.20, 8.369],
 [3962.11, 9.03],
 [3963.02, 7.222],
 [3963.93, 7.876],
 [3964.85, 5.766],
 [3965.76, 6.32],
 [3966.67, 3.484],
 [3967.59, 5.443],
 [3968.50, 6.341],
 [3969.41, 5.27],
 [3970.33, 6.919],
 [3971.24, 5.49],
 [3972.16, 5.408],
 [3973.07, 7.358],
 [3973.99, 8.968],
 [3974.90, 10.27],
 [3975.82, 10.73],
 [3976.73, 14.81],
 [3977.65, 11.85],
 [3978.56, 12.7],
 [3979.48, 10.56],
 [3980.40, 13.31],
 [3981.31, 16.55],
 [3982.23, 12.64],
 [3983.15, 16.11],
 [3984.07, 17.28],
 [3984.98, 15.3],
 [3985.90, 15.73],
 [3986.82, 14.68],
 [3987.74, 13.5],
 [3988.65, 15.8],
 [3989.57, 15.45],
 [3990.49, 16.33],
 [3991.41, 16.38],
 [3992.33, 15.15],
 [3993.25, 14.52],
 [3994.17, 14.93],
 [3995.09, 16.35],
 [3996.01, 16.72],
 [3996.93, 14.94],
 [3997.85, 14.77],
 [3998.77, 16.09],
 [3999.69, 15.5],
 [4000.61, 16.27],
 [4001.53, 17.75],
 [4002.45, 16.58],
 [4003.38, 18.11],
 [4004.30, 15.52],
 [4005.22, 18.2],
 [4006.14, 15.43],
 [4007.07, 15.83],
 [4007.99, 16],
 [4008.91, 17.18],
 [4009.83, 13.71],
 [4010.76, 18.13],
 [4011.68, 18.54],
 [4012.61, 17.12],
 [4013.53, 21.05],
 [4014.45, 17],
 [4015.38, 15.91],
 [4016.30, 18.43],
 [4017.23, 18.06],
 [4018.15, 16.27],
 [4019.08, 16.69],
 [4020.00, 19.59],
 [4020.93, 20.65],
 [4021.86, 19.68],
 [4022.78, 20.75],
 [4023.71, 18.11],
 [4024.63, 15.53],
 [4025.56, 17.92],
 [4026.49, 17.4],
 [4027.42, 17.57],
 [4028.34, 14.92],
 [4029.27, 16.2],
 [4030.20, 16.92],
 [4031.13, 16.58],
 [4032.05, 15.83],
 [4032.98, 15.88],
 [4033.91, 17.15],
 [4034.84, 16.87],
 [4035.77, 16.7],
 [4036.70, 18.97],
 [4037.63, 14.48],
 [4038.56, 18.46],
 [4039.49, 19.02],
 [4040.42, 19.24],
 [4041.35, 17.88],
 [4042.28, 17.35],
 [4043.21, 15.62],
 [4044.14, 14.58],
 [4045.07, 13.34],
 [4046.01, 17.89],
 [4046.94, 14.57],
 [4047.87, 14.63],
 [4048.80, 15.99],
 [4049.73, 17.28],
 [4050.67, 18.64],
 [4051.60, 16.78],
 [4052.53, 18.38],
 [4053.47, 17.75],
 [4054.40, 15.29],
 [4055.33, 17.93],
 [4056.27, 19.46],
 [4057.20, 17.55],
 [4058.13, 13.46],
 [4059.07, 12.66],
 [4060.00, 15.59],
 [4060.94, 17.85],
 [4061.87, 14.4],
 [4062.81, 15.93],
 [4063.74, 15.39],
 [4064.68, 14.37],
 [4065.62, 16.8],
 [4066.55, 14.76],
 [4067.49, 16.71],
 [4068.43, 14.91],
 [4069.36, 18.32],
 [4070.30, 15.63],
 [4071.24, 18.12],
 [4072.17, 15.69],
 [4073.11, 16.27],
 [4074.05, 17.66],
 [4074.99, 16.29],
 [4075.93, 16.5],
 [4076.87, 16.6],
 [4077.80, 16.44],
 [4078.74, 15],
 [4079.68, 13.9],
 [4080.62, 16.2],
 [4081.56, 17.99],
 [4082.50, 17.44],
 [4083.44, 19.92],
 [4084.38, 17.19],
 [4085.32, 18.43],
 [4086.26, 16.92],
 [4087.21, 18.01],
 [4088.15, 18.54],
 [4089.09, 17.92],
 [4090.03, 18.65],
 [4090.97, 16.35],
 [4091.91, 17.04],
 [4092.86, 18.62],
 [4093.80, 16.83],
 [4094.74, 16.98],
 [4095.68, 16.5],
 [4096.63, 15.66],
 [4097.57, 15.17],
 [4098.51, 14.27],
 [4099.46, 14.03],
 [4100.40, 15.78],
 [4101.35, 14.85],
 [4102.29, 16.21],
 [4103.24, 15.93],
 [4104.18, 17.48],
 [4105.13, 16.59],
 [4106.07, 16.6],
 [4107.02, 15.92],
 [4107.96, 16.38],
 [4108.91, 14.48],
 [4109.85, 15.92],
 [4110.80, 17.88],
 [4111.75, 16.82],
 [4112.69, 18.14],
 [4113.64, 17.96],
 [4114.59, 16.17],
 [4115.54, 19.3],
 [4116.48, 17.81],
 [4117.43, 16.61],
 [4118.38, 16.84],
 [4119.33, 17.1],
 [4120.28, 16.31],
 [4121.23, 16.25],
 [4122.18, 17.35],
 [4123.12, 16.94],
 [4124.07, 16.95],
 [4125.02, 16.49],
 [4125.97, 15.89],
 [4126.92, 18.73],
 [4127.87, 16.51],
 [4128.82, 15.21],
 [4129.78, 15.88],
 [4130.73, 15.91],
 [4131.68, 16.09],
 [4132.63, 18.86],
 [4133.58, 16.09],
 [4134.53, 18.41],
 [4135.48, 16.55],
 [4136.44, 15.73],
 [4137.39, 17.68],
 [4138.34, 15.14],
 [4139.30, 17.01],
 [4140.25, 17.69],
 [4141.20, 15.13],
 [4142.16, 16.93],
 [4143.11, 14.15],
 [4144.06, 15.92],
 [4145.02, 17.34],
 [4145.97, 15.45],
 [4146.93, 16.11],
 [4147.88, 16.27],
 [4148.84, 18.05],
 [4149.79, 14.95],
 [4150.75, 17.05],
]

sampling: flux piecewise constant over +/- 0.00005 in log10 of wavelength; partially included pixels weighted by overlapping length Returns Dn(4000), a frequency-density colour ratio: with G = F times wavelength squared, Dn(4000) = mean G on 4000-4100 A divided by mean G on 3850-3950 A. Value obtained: 2.0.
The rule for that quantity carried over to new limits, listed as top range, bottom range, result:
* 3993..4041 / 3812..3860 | 2.50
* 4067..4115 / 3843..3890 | 2.27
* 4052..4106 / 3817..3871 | 2.50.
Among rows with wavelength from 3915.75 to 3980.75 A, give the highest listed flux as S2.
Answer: 14.81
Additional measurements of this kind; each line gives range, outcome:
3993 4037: 21.05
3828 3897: 13.94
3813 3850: 10.67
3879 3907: 13.16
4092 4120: 19.3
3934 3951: 12.99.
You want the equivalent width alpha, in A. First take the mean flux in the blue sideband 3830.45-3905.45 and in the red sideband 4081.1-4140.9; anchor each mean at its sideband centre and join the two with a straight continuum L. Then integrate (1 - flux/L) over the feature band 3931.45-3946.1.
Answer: 5.1 A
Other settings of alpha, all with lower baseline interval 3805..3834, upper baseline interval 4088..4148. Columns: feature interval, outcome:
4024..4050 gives -4.2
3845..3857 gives 1.6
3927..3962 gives 7.9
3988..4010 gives -4.6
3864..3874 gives 0.1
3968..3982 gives 3.1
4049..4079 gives -2.7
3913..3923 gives -0.9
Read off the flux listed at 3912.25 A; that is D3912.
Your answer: 13.08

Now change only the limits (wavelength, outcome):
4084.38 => 17.19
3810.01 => 7.912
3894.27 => 9.499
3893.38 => 11.58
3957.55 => 12.21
